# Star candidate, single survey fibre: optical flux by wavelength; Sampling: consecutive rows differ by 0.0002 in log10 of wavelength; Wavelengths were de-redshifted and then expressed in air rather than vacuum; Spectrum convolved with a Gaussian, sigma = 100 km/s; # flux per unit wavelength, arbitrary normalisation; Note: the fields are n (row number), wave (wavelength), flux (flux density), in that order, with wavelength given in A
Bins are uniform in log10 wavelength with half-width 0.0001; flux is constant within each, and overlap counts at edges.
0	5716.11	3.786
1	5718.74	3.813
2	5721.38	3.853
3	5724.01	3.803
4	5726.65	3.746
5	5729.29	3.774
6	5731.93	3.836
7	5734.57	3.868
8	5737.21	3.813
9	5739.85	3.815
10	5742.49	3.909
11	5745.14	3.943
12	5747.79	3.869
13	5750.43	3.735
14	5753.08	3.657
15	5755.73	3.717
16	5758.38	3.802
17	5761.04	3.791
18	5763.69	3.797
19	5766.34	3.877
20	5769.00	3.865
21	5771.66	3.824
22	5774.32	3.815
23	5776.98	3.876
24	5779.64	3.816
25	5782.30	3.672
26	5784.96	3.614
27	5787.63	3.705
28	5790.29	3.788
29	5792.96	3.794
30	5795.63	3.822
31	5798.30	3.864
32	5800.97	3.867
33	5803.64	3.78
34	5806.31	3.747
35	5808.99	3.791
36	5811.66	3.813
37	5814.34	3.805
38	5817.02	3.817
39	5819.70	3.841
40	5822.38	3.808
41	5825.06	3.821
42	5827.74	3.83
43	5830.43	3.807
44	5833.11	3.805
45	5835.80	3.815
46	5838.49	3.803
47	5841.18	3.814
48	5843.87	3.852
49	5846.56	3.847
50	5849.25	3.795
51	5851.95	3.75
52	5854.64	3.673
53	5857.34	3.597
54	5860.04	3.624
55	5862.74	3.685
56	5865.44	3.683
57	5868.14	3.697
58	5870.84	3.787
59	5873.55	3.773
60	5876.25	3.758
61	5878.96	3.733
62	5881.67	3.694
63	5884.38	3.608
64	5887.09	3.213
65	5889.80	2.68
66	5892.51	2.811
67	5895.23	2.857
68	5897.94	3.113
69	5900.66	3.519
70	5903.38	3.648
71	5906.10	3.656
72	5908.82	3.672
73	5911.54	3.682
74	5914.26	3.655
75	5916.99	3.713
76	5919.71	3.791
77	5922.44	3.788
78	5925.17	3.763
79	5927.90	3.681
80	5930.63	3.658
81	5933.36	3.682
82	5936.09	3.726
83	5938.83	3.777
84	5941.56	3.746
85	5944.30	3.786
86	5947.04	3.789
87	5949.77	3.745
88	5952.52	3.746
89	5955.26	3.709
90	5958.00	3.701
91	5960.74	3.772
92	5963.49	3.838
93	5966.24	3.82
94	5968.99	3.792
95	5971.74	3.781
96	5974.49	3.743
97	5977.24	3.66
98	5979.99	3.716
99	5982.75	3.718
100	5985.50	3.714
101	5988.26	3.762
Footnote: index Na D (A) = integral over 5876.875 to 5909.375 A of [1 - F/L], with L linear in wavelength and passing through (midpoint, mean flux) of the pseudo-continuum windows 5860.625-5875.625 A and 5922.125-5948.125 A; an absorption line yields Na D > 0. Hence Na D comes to 3.3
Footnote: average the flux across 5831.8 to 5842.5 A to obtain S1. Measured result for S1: 3.81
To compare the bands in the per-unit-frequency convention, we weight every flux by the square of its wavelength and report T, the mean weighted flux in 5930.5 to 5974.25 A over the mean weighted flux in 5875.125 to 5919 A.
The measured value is 1.11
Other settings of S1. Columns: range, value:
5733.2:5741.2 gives 3.84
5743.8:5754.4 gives 3.8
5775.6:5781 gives 3.85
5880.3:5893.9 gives 3.2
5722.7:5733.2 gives 3.79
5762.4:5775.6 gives 3.83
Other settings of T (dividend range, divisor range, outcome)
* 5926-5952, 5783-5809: 1.04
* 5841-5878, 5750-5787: 1.02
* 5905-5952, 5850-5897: 1.08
